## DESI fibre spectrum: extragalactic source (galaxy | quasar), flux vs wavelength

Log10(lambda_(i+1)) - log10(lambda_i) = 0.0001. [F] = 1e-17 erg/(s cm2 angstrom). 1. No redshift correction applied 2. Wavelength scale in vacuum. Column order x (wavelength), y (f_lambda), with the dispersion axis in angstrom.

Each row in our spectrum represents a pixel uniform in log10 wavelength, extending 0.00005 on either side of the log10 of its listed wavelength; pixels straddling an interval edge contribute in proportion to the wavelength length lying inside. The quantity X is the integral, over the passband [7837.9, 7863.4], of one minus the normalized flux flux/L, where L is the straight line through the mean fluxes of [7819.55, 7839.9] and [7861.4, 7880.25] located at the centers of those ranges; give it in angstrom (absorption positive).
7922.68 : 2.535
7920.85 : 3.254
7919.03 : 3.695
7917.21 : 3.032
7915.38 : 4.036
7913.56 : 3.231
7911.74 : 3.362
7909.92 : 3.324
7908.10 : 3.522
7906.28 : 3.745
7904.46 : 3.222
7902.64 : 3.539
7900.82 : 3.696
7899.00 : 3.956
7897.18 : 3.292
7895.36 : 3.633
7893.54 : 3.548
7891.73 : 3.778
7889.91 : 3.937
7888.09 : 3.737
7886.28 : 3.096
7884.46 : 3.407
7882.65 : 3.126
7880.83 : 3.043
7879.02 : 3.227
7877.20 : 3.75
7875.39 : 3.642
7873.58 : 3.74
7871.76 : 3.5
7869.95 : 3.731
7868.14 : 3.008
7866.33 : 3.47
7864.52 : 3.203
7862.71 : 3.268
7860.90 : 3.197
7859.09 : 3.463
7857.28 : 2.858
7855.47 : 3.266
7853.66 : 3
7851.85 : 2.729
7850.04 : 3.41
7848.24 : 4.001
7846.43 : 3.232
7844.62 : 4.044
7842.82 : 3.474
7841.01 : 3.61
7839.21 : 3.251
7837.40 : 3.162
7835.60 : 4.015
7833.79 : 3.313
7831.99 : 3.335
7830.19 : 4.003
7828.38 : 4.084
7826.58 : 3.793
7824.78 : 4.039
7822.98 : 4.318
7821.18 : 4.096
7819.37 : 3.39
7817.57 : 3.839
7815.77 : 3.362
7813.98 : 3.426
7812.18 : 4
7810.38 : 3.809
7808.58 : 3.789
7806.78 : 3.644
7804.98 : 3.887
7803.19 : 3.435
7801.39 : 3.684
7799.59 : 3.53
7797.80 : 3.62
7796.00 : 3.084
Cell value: 1.8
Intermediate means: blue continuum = 3.75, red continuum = 3.44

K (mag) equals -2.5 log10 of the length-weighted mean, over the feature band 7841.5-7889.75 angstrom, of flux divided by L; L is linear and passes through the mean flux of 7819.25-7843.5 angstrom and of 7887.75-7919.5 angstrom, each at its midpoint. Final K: 0.08 mag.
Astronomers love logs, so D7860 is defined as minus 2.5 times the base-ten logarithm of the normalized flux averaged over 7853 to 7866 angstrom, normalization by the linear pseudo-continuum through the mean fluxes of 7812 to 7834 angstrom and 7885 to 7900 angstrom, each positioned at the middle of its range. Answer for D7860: 0.157 mag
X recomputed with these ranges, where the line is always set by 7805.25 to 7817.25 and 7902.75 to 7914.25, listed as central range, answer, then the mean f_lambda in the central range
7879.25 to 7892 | 0.22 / 3.42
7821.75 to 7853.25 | -0.11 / 3.63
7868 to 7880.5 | -0.04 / 3.52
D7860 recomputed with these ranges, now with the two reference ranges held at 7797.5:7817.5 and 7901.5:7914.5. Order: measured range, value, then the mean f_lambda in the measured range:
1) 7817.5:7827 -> -0.08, 3.92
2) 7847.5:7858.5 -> 0.11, 3.21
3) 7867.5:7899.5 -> -0.01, 3.51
